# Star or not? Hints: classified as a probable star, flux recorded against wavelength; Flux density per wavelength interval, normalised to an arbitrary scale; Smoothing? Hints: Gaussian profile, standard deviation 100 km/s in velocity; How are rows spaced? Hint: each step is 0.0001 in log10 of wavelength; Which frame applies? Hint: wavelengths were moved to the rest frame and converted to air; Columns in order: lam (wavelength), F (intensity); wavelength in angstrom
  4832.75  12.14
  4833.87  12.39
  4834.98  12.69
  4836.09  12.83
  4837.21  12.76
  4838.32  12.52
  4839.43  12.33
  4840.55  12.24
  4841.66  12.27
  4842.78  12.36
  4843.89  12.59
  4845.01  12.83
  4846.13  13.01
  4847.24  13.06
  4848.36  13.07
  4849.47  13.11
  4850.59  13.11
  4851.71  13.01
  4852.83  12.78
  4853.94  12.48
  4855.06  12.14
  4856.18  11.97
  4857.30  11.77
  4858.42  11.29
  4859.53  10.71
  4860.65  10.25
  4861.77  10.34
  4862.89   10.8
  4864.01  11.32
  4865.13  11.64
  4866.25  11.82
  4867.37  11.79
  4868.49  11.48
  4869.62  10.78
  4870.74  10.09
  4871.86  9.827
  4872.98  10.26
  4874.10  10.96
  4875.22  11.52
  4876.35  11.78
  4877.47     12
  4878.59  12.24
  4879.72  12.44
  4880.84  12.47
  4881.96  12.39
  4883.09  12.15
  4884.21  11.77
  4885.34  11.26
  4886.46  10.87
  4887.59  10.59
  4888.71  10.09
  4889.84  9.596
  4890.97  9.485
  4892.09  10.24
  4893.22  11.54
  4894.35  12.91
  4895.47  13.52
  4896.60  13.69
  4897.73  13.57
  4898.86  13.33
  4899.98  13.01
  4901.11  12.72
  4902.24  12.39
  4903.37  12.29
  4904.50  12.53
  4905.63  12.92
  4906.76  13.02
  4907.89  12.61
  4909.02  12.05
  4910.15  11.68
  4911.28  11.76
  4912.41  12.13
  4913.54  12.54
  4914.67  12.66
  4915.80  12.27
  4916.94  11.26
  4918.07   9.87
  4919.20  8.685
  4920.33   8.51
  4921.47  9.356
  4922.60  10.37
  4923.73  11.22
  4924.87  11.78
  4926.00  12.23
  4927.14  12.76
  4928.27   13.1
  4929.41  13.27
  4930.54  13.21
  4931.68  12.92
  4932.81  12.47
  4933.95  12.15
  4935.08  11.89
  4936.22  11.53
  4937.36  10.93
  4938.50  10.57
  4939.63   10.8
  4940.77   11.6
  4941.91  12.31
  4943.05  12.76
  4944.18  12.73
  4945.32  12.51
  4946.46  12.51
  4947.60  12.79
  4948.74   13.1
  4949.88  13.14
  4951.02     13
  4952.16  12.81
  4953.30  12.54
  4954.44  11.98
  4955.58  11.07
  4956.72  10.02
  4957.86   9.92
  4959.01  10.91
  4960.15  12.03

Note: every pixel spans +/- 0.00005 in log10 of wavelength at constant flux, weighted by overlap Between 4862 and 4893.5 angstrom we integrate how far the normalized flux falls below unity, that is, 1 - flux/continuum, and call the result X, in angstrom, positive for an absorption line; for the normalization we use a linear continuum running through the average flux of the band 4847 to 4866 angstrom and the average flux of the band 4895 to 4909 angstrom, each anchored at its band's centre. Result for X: 3.06 angstrom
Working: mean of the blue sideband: 11.9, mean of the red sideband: 12.9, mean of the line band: 11.2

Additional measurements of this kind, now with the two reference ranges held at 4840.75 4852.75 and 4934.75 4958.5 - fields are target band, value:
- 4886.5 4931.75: 1.61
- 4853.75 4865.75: 1.32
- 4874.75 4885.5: 0.42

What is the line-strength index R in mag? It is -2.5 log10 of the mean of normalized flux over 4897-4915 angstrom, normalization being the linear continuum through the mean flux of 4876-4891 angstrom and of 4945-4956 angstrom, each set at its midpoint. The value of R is -0.07 mag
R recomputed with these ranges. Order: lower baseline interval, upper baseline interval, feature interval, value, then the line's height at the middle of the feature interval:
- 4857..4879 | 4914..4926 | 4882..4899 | -0.07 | 10.9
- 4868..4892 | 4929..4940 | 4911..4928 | 0.05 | 11.7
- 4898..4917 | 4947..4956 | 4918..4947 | 0.08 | 12.5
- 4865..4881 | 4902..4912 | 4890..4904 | -0.02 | 12.1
